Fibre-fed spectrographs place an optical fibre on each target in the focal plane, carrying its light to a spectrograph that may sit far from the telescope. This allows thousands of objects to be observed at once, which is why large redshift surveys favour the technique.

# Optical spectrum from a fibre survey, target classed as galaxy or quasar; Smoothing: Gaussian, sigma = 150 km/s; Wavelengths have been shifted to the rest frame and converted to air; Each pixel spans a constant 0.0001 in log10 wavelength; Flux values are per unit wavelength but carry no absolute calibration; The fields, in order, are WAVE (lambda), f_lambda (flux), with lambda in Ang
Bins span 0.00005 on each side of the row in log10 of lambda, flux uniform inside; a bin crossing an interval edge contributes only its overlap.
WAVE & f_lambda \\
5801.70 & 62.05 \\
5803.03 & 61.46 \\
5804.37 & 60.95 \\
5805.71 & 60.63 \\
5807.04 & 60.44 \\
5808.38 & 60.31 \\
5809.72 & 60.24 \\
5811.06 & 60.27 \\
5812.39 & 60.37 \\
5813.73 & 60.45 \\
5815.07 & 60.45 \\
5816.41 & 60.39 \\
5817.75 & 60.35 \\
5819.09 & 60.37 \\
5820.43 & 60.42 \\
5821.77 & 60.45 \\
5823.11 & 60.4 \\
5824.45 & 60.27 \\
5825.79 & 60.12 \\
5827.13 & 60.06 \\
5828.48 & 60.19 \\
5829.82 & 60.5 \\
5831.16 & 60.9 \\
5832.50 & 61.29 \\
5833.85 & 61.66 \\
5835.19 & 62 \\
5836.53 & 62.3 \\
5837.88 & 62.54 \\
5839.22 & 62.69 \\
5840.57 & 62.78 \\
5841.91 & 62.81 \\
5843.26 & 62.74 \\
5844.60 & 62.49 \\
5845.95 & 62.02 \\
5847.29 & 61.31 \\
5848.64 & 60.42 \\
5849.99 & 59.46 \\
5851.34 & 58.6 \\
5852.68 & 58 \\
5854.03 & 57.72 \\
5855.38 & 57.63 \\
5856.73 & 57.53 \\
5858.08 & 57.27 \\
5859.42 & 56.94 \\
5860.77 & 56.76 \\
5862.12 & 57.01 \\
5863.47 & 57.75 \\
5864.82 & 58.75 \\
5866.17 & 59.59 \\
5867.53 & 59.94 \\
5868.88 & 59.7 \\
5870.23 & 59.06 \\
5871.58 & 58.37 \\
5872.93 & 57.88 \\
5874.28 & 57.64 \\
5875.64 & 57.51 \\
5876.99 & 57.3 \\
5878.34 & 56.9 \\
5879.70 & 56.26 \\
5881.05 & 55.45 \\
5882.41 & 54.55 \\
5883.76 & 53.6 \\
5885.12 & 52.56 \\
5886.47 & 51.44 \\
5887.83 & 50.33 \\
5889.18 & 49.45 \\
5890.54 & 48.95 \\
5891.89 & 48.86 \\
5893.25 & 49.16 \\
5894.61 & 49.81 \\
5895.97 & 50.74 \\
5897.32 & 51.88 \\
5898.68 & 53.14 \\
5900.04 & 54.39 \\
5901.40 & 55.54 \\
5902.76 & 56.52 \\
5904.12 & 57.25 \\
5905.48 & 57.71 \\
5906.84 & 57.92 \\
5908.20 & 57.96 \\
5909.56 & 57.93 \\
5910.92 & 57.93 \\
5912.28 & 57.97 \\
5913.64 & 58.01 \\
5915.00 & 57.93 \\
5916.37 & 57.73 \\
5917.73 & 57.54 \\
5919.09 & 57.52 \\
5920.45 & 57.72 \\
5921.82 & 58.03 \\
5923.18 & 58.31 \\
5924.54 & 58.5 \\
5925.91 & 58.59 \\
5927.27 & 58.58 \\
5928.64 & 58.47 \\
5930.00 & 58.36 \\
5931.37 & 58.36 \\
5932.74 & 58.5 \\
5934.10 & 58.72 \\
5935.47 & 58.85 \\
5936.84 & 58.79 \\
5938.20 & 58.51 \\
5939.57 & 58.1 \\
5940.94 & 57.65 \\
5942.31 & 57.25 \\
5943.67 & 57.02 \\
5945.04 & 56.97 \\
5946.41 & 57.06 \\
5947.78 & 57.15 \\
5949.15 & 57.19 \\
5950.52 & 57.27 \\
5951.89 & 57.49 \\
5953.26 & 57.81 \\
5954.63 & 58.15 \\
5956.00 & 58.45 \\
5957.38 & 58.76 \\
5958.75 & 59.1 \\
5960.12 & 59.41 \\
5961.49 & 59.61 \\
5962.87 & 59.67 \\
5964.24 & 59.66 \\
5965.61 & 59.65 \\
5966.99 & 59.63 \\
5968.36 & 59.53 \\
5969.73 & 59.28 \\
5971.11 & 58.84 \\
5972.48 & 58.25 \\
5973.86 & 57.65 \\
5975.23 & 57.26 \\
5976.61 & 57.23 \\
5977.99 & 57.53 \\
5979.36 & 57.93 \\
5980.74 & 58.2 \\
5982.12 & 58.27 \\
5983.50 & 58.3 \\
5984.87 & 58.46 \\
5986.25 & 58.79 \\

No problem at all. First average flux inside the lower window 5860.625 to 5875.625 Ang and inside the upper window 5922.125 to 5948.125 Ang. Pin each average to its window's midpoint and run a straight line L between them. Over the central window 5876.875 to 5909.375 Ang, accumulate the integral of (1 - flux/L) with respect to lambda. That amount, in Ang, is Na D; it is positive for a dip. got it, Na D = 2.6 Ang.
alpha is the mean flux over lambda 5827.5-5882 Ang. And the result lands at 59.4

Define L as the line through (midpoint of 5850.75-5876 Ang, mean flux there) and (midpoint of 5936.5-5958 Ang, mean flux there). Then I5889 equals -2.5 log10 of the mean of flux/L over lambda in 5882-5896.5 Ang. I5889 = 0.144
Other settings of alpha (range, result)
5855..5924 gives 56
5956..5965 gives 59.3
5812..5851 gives 61.1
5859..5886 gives 57.1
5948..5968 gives 58.7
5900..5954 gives 57.8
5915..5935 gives 58.2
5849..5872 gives 58.3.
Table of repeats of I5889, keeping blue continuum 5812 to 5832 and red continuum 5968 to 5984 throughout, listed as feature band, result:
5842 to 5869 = 0.01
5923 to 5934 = 0.01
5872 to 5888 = 0.08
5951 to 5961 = 0.00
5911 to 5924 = 0.02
